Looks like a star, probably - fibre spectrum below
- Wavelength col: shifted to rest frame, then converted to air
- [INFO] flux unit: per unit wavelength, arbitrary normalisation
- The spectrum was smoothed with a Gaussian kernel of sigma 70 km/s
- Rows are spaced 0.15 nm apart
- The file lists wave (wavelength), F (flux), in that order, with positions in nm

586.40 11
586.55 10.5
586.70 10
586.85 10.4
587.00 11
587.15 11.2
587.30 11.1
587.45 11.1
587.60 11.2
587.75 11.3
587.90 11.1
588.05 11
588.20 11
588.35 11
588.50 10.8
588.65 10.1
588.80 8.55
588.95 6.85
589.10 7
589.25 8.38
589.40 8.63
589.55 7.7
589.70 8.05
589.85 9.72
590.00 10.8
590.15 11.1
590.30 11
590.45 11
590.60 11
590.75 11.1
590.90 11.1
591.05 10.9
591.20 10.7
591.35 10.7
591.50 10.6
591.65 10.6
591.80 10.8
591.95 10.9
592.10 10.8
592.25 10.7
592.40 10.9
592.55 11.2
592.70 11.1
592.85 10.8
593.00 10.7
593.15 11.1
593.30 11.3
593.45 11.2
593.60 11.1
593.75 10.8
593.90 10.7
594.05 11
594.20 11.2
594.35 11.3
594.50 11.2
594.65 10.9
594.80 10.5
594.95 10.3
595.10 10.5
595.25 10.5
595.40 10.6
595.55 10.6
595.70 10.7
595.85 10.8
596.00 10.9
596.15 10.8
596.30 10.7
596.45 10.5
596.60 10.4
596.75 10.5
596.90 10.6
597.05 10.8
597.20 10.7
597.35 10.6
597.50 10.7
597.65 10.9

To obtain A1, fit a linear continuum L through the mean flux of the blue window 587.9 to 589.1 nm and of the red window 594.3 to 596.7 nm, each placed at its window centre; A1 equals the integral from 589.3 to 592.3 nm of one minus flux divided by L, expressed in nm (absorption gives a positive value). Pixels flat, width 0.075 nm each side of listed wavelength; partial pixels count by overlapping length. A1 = -0.08 nm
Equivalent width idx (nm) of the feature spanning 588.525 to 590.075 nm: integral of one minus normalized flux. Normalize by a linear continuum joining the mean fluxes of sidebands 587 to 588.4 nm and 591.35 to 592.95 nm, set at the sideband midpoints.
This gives 0.33 nm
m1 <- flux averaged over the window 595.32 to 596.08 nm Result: 10.7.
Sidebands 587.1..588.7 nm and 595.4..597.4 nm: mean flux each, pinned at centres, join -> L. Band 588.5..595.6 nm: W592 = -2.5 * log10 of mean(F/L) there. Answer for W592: 0.04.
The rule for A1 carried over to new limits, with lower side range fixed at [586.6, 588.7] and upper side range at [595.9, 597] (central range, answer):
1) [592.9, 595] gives -0.049 nm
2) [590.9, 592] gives 0.001 nm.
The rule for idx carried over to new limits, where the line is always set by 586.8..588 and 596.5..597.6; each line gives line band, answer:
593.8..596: -0.012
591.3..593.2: 0.000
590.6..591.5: 0.001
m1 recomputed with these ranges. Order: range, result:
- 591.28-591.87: 10.7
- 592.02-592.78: 10.9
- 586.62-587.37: 10.7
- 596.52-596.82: 10.5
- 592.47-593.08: 11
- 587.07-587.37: 11.1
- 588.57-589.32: 8.19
